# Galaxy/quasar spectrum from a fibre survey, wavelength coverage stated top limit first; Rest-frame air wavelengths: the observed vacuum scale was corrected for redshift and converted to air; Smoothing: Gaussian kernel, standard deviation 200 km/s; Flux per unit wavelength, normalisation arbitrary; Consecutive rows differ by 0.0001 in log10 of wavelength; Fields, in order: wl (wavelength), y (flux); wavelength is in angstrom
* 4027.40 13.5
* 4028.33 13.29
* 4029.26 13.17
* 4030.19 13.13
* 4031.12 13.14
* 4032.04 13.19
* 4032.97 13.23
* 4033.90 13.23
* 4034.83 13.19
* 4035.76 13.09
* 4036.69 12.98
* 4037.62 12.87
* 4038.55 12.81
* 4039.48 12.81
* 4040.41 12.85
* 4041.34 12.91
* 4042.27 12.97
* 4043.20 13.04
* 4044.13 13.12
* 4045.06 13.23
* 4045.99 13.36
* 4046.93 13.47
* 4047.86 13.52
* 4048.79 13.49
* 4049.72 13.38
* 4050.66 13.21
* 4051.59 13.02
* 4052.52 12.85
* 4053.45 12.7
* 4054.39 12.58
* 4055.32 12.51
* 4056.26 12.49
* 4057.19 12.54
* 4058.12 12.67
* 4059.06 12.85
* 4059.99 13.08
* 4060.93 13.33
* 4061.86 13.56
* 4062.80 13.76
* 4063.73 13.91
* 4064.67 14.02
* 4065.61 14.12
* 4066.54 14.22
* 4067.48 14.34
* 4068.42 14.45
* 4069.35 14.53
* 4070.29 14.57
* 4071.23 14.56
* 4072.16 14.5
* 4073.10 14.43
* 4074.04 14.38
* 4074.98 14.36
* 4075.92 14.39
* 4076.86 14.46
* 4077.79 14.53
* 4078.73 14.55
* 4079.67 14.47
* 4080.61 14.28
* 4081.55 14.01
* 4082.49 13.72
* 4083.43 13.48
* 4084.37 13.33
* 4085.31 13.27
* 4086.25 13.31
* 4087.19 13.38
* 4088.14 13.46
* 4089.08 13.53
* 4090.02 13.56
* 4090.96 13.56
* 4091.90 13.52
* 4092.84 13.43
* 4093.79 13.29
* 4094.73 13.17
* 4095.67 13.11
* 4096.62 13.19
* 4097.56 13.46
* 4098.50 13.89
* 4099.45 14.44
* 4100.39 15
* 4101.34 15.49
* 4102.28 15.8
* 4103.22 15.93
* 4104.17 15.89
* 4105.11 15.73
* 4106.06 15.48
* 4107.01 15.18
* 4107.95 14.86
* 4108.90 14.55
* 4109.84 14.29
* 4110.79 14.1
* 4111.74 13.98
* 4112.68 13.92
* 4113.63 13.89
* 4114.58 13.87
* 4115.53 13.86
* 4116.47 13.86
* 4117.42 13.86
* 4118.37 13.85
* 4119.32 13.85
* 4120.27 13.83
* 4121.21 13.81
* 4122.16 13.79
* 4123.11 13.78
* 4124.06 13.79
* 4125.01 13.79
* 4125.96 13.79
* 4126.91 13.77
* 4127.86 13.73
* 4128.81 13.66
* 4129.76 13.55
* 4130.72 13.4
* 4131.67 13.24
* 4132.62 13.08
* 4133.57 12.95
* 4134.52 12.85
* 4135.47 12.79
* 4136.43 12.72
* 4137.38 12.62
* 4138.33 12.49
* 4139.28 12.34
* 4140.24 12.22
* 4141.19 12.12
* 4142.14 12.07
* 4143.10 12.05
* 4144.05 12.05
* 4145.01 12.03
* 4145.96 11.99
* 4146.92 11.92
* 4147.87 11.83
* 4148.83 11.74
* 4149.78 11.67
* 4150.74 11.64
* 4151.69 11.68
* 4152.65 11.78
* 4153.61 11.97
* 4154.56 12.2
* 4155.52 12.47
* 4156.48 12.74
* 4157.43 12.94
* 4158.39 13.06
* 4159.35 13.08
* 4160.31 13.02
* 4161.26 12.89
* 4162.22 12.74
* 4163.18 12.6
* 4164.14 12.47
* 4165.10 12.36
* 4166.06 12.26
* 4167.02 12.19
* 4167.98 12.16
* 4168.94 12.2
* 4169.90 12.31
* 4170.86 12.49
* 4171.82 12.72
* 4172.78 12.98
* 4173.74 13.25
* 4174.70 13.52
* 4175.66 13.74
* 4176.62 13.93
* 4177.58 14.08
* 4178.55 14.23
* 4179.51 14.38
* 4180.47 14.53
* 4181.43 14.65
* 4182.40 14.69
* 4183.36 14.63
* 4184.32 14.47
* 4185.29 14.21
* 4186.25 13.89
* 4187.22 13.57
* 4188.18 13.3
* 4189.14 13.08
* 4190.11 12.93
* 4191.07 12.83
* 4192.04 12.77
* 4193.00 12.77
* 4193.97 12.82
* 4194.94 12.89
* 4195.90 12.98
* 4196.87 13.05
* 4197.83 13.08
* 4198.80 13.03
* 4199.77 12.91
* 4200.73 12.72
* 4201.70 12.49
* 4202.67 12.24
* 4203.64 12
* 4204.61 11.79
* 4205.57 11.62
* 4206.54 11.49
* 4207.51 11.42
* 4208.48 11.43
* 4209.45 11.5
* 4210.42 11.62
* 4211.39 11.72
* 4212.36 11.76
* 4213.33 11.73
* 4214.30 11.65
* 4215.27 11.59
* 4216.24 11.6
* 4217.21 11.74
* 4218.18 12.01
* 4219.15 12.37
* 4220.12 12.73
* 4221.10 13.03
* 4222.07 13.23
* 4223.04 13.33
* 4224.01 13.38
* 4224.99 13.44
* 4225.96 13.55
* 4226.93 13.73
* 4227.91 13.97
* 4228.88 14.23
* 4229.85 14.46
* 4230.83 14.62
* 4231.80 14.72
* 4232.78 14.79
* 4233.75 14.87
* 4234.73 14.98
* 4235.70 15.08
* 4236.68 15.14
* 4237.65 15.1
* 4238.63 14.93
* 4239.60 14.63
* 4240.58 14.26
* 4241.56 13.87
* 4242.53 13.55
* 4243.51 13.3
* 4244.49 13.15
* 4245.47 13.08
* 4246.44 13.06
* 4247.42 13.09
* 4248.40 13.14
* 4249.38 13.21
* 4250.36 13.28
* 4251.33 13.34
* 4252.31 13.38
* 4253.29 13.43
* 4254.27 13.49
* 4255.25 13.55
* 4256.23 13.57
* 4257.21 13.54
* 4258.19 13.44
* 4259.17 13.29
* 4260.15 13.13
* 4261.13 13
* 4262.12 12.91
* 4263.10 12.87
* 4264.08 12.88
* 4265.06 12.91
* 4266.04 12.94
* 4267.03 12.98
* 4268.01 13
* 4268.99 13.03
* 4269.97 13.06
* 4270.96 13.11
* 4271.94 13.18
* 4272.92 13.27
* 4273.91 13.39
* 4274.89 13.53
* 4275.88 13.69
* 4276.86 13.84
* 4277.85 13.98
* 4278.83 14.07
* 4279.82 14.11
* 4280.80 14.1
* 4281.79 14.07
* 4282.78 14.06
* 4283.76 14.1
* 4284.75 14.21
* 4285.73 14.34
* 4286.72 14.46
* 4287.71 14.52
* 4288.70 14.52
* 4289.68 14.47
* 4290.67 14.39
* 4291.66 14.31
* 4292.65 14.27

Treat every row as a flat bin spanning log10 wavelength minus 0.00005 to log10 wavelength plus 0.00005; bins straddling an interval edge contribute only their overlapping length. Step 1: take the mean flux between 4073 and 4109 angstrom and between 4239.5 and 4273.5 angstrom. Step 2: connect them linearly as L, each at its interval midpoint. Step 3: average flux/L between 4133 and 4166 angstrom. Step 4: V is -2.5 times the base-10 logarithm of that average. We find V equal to 0.125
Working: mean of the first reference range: 14.2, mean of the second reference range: 13.3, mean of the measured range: 12.4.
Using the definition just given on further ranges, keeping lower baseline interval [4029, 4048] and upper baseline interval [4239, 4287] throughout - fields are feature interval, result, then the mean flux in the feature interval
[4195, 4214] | 0.105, 12.1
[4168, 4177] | 0.030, 13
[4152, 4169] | 0.068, 12.5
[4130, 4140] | 0.035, 12.8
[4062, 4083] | -0.089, 14.3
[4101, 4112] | -0.146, 15.1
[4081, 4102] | -0.040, 13.7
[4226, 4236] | -0.083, 14.5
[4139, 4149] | 0.108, 12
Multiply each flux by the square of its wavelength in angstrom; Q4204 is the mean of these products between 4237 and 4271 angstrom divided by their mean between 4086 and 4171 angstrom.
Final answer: 1.07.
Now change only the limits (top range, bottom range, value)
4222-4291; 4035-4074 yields 1.13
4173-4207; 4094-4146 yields 1.00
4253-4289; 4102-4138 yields 1.04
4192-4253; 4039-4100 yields 1.04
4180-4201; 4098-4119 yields 0.96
